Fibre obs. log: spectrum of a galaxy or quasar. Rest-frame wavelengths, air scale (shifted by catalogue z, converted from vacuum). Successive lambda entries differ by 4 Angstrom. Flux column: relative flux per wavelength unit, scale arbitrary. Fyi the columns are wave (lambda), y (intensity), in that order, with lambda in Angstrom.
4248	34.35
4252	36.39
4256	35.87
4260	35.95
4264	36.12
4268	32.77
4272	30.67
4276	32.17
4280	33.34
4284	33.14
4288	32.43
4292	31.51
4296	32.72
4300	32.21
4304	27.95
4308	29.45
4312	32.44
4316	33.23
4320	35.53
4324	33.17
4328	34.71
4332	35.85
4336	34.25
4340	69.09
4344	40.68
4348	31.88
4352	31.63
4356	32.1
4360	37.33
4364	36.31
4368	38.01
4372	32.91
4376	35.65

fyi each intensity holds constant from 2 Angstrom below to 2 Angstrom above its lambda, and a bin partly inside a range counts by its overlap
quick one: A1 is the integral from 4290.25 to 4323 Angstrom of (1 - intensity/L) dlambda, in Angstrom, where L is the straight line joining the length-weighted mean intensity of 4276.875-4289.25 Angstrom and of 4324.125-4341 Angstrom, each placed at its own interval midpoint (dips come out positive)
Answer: 4.2 Angstrom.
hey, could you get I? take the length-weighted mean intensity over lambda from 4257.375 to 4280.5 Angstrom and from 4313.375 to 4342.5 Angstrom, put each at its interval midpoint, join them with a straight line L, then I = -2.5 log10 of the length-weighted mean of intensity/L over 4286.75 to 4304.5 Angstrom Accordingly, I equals 0.15 mag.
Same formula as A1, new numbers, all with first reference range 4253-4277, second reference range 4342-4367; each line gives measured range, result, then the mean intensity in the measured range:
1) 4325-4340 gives -1.9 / 39.4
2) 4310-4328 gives 0.5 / 33.7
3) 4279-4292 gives 0.6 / 32.7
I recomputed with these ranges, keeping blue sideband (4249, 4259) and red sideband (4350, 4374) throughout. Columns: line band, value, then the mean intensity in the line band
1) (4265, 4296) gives 0.10 mag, 32.4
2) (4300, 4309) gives 0.20 mag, 29.4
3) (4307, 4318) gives 0.11 mag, 31.9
